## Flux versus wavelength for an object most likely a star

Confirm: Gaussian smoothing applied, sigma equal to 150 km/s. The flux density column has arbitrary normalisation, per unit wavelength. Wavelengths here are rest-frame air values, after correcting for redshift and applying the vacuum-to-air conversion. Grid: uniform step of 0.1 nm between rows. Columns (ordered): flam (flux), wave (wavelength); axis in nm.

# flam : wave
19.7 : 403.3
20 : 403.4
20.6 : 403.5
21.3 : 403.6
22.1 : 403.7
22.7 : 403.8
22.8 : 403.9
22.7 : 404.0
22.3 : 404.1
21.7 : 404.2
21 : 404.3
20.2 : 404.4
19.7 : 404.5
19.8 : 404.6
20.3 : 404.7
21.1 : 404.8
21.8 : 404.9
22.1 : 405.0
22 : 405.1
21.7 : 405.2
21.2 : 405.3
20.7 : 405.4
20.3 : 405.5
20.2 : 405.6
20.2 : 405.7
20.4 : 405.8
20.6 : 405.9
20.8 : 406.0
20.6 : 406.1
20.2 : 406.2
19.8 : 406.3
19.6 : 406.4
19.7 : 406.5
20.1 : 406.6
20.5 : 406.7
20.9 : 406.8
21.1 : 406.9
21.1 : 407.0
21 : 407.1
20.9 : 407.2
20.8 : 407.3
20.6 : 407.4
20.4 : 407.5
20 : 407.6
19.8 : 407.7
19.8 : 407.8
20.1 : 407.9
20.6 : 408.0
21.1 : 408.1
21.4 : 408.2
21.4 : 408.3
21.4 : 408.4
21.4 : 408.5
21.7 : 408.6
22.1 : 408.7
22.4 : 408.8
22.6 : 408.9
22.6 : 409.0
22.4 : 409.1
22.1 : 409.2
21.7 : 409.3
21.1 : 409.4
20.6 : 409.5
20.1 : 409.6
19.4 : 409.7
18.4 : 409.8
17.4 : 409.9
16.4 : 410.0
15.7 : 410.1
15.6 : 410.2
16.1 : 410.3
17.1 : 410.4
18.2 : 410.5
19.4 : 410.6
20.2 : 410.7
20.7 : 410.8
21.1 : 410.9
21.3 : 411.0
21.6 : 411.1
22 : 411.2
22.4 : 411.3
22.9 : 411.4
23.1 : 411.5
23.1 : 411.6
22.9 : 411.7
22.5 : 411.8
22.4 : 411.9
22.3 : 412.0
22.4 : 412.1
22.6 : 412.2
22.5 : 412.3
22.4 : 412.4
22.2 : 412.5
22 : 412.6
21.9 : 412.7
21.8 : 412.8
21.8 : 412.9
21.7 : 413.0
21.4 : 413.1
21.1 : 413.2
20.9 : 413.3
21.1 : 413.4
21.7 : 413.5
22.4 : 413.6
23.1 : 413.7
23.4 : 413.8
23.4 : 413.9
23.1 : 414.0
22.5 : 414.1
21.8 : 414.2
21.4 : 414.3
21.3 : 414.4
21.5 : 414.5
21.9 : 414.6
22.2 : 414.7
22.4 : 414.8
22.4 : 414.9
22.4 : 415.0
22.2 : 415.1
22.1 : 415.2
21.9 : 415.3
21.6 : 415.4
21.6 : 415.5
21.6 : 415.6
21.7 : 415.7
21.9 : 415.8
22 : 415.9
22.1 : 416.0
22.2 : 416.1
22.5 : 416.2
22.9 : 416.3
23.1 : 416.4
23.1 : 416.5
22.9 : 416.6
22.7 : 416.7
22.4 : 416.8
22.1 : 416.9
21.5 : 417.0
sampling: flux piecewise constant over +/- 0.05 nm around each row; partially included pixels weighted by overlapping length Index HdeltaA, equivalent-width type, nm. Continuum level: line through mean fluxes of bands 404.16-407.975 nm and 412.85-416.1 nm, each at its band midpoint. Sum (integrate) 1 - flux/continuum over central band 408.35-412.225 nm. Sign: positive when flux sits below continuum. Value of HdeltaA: 0.10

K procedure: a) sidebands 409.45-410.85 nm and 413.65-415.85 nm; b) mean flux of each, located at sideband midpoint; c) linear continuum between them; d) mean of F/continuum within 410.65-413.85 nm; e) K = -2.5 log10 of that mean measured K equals -0.10 mag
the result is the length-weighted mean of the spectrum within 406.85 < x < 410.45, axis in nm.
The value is 20.2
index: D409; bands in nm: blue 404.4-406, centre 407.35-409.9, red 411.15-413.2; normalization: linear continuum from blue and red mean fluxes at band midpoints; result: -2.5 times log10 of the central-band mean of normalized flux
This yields 0.03 mag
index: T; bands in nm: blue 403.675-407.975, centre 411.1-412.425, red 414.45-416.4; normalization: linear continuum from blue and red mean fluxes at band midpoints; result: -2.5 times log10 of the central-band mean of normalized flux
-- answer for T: -0.05 mag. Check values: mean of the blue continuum 20.8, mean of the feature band 22.5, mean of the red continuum 22.1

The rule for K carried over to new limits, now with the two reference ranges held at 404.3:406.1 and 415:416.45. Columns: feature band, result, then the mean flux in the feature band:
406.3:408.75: 0.02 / 20.7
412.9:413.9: -0.01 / 21.9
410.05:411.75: 0.07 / 20.2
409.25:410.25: 0.15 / 18.6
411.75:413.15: -0.02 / 22.1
